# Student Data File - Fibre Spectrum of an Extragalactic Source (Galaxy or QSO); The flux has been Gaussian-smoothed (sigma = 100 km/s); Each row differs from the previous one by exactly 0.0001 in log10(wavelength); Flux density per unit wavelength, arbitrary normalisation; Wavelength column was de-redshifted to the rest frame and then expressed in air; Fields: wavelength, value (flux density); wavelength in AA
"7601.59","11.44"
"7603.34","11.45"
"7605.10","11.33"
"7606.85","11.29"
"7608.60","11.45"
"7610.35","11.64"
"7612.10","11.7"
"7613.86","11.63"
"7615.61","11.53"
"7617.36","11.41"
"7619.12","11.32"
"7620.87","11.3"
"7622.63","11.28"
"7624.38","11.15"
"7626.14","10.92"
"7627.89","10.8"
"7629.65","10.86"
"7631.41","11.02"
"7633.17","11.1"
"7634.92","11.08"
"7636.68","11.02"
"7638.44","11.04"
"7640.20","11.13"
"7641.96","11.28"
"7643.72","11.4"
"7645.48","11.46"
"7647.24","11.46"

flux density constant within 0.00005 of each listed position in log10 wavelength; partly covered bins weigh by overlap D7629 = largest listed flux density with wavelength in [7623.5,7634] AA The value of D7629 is 11.15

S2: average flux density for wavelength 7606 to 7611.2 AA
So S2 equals 11.5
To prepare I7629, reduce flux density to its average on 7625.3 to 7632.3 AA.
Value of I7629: 10.9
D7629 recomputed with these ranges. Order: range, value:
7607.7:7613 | 11.7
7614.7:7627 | 11.53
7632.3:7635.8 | 11.1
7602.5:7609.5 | 11.45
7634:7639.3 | 11.08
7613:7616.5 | 11.63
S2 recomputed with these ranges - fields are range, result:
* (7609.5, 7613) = 11.7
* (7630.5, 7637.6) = 11.1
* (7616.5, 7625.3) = 11.3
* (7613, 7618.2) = 11.5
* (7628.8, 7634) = 11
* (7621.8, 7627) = 11.1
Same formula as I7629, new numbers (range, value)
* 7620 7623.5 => 11.3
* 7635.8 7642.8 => 11.1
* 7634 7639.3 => 11.1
